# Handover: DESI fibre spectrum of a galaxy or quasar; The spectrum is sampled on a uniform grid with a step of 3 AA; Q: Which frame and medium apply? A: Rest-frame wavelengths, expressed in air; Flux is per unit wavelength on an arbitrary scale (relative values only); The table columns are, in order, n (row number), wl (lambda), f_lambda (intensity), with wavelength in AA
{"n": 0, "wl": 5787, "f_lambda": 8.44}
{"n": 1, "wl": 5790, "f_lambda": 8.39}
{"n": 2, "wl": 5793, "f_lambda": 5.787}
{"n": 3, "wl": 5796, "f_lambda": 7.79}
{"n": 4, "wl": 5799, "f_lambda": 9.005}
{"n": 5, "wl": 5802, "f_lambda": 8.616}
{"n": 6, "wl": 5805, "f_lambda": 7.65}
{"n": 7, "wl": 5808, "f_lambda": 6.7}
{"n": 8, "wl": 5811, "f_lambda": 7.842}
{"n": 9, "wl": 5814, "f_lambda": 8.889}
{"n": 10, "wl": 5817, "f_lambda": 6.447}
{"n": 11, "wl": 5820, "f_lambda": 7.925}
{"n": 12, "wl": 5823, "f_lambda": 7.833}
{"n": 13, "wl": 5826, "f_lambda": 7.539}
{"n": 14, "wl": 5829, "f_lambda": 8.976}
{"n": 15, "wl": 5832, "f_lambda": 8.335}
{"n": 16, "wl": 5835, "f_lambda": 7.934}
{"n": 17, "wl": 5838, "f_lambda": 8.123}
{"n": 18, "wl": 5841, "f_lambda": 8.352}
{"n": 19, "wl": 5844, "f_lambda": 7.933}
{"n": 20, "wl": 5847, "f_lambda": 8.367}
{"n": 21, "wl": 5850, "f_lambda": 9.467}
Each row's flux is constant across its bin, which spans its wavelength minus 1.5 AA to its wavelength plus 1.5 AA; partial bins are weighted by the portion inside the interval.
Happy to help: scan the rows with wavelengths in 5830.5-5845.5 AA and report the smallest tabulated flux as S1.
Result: 7.933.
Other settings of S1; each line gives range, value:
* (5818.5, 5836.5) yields 7.539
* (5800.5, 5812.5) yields 6.7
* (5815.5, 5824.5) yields 6.447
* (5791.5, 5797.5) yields 5.787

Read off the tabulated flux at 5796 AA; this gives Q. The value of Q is 7.79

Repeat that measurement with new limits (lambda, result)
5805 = 7.65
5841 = 8.352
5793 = 5.787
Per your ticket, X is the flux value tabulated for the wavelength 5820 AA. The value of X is 7.925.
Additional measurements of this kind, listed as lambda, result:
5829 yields 8.976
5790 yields 8.39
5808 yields 6.7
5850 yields 9.467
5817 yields 6.447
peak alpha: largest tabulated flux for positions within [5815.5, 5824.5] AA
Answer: 7.925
